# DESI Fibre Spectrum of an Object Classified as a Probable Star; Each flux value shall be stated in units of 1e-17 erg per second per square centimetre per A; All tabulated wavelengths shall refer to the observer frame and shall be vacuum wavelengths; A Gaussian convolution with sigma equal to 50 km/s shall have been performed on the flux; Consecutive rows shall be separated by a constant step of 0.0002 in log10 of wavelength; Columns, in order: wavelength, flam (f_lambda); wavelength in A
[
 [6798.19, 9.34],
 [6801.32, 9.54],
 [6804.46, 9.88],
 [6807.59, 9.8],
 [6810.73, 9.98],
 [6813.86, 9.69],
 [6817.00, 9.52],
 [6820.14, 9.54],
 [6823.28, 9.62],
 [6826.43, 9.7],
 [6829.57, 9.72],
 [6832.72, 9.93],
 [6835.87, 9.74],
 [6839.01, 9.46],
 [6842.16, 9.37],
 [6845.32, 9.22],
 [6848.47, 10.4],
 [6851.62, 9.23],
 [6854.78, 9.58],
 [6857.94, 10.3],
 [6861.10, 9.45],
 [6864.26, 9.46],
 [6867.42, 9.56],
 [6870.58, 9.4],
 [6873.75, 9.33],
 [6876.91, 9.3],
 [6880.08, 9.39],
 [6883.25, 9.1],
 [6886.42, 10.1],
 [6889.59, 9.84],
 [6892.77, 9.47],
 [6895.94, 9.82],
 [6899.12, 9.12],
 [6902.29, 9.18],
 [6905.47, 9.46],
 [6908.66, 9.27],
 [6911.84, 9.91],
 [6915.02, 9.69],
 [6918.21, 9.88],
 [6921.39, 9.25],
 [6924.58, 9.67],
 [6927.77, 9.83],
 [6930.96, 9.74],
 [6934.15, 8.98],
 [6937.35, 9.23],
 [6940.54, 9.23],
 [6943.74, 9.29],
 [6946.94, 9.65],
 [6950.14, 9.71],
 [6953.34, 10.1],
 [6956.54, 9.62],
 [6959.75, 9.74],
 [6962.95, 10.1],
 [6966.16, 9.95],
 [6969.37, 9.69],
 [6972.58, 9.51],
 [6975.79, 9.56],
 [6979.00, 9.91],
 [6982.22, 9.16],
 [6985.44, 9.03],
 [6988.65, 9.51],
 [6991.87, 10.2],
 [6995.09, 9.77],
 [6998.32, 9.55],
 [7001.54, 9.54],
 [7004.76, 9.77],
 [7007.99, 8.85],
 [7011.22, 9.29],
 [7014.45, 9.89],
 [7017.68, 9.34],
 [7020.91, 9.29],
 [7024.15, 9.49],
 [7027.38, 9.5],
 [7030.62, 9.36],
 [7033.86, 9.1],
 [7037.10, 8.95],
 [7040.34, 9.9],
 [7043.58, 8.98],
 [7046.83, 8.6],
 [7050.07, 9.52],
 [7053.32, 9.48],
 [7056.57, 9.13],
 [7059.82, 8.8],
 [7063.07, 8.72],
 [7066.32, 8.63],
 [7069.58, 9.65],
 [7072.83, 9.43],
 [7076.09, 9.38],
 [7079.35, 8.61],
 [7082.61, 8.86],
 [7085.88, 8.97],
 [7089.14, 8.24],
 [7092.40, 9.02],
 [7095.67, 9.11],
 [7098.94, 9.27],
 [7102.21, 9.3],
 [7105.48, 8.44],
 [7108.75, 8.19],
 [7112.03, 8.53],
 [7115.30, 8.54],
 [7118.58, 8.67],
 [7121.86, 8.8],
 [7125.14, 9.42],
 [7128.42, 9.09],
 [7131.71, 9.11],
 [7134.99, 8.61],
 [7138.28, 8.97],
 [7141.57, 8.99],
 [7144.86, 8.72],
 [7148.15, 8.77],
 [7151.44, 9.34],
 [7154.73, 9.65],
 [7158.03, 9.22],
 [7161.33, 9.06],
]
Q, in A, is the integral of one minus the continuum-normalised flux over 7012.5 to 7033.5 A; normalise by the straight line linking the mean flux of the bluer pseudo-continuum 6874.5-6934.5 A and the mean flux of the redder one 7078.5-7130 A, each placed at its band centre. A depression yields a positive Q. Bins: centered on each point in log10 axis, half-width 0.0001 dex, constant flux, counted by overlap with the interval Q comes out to -0.8 A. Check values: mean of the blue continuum 9.54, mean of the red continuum 8.82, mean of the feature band 9.45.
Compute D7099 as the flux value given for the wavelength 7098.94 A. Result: 9.27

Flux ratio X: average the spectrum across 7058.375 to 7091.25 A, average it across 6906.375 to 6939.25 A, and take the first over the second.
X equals 0.9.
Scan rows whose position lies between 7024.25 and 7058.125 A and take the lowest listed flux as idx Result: 8.6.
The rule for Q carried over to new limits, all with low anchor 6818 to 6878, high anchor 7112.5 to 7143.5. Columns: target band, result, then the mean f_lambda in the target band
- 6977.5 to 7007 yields -1.13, 9.59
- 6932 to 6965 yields -0.81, 9.57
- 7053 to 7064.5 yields 0.10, 8.99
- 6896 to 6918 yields -0.10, 9.49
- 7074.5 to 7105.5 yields 0.16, 8.94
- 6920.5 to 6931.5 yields -0.27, 9.63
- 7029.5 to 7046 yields -0.19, 9.22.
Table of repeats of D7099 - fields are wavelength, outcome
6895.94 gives 9.82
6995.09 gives 9.77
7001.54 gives 9.54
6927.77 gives 9.83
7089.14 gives 8.24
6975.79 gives 9.56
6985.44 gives 9.03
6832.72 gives 9.93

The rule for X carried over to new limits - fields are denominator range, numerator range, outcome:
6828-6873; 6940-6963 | 1.01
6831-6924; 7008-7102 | 0.96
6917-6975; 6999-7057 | 0.97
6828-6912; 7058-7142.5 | 0.93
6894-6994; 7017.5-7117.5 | 0.94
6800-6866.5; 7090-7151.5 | 0.92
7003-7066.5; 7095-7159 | 0.97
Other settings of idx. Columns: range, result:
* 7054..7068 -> 8.63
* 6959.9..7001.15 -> 9.03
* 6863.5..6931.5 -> 9.1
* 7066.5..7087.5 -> 8.61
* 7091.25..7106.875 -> 8.44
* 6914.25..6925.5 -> 9.25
